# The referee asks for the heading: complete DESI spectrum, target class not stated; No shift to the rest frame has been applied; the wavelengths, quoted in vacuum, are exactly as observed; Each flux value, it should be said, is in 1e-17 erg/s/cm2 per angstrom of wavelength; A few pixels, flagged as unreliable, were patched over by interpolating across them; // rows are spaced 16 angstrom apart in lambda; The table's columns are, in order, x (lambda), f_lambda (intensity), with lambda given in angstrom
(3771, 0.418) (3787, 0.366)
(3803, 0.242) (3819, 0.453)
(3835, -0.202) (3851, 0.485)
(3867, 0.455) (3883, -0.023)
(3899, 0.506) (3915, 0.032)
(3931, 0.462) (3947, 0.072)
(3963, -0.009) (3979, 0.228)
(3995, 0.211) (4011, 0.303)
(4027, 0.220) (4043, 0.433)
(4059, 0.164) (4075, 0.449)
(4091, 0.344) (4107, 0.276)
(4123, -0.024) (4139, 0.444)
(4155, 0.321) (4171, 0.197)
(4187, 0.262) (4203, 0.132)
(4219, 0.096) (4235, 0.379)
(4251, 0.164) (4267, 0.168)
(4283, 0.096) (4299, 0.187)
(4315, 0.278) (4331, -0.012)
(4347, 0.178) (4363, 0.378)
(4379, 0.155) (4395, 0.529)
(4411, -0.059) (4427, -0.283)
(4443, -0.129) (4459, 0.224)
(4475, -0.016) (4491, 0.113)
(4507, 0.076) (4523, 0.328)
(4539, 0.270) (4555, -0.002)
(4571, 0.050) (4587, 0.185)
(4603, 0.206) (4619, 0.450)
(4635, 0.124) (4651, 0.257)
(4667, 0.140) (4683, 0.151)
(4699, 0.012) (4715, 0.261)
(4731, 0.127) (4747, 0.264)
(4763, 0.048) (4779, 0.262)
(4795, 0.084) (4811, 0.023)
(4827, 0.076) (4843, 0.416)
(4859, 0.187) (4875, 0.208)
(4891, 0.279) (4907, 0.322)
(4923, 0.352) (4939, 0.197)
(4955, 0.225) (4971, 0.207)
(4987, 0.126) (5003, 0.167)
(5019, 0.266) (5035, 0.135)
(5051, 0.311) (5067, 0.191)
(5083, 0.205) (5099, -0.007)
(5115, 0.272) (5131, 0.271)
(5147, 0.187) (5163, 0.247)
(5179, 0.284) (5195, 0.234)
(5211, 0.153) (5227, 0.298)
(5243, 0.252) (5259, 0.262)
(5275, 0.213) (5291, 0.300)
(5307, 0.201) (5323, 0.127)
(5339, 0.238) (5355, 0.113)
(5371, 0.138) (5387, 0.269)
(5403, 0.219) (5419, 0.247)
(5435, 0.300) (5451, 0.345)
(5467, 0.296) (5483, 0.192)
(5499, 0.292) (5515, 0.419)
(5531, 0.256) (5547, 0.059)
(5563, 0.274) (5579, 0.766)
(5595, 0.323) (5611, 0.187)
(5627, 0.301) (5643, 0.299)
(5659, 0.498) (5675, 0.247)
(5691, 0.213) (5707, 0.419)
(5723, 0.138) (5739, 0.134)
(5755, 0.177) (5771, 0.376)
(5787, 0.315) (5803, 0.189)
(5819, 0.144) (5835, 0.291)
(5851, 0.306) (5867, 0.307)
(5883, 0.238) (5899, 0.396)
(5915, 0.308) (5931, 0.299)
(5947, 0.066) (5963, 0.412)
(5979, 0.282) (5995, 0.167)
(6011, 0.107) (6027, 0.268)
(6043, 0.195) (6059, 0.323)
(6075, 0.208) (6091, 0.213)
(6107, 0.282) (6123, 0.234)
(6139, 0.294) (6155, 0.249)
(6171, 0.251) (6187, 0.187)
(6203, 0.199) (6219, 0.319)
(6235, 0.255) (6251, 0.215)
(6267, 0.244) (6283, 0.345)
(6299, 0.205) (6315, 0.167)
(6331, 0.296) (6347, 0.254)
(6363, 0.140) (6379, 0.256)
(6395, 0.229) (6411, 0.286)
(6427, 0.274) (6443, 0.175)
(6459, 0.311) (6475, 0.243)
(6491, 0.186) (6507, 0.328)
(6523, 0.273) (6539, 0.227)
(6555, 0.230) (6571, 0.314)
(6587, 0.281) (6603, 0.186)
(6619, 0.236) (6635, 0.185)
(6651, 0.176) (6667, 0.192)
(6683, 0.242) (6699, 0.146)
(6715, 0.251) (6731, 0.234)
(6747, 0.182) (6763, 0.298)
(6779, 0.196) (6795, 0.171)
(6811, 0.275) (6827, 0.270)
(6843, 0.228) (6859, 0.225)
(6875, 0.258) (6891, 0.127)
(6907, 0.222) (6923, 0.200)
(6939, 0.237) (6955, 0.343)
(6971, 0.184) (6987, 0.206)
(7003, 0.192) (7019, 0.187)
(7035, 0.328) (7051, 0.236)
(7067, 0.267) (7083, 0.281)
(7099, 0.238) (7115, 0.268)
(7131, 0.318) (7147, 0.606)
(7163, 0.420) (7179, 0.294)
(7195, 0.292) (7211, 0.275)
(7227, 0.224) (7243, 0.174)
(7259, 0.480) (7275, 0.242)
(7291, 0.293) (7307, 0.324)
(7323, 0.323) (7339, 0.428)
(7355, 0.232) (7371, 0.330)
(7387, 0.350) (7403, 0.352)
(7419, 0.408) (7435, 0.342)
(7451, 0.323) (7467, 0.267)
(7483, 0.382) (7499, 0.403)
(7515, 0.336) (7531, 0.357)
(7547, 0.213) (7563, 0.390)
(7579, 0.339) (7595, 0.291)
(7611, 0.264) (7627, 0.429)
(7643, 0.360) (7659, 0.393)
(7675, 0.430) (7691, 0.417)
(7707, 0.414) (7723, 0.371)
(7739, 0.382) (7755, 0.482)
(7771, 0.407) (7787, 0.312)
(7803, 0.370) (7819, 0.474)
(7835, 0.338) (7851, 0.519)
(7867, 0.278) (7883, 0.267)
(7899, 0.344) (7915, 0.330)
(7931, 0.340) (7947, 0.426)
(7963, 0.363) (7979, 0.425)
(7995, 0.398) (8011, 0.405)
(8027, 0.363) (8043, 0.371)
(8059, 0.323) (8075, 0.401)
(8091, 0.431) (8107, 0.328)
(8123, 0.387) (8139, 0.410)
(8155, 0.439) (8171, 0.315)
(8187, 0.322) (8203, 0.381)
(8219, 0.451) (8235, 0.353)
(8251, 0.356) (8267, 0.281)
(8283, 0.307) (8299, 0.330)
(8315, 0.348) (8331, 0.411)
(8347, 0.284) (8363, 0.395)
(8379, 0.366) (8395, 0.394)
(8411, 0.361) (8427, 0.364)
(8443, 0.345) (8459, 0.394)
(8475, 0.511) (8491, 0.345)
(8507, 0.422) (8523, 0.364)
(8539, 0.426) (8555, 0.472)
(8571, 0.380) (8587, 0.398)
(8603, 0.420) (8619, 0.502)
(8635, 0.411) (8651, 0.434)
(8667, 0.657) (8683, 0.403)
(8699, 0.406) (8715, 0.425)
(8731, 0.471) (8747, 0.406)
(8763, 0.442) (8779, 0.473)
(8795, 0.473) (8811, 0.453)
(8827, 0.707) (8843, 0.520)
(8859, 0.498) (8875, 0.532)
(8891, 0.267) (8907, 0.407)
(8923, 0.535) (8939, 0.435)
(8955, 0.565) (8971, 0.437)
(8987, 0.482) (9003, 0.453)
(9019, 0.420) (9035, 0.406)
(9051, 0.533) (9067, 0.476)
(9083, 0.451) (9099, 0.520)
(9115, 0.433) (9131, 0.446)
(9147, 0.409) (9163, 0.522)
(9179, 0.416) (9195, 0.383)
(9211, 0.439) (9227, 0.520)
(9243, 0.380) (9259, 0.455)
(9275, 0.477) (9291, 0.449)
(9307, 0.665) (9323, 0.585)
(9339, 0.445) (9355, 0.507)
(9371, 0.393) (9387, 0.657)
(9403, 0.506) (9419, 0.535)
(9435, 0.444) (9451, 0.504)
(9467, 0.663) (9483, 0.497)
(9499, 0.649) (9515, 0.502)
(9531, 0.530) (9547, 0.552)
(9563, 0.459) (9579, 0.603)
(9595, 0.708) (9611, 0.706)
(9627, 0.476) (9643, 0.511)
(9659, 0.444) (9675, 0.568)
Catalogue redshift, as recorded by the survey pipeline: 0.92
